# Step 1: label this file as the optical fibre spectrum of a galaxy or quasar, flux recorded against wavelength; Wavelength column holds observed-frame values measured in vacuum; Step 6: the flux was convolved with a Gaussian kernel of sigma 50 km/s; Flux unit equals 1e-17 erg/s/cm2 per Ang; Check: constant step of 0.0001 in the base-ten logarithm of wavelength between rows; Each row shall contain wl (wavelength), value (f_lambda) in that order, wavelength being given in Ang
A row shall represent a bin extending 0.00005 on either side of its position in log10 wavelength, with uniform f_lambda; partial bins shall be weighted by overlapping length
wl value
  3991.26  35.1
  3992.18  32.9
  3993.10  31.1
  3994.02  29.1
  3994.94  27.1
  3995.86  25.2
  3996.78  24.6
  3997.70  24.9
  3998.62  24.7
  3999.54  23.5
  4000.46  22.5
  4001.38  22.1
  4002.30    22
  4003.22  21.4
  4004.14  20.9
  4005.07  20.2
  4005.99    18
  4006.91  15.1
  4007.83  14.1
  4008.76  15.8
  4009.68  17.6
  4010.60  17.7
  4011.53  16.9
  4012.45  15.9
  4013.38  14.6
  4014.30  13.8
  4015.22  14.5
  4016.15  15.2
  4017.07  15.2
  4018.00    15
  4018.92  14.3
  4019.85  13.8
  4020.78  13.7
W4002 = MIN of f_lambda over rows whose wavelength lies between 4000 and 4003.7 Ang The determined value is 21.4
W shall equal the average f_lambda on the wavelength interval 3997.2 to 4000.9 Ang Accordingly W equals 23.9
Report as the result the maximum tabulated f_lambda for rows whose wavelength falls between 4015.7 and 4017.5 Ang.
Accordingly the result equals 15.2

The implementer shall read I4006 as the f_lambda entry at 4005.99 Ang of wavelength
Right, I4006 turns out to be 18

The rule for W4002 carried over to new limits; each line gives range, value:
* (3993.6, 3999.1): 24.6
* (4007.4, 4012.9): 14.1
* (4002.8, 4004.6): 20.9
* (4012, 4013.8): 14.6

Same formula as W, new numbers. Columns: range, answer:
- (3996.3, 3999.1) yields 24.7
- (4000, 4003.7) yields 22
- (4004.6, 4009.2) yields 16.6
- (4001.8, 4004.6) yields 21.5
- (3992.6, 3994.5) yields 30.1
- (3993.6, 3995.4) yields 28.1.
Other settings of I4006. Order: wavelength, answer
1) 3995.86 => 25.2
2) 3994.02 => 29.1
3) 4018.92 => 14.3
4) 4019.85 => 13.8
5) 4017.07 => 15.2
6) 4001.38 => 22.1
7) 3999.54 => 23.5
